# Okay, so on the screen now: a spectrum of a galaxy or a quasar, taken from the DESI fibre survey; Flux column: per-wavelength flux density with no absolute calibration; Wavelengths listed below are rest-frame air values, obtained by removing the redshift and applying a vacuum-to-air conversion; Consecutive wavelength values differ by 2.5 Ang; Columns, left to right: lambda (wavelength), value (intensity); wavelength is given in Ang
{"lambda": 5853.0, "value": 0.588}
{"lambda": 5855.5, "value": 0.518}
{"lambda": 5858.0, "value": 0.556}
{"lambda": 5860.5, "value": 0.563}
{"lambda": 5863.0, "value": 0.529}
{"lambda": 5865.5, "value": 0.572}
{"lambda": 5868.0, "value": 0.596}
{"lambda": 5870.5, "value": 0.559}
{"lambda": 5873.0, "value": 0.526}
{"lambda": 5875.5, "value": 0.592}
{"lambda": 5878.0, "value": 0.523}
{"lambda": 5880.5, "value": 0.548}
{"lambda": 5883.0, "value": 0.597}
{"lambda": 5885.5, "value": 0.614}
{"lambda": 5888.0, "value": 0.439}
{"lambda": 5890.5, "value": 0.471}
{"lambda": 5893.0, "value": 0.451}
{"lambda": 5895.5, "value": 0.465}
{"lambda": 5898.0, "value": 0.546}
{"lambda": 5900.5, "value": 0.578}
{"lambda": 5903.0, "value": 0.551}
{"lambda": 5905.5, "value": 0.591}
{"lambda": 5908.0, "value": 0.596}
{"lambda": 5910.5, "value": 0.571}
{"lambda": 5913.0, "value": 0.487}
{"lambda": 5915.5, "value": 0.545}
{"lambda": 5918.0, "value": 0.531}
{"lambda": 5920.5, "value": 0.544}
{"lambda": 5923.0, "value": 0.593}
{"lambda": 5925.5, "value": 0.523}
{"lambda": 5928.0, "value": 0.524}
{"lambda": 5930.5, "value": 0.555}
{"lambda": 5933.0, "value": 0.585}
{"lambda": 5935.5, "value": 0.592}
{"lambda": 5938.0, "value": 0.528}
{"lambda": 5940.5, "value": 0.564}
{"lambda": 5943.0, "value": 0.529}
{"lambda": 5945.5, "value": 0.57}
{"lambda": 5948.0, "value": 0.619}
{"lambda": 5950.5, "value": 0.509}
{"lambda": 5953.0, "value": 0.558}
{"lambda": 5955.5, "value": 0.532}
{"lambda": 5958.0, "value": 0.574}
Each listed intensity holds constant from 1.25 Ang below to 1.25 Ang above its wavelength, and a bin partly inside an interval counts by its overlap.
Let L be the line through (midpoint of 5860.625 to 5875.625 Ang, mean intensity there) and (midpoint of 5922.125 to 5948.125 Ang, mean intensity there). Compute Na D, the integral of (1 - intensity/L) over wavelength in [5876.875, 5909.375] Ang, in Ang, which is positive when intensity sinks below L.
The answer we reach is 1.4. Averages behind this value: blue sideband 0.56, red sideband 0.559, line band 0.536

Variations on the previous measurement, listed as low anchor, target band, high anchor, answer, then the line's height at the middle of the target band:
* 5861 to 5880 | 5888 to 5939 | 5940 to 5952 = 1.7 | 0.557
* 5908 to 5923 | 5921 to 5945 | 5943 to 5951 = 0.1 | 0.557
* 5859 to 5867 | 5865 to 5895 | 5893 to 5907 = 0.6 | 0.548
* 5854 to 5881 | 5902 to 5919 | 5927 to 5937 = 0.2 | 0.561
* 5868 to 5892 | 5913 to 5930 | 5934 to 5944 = 0.4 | 0.551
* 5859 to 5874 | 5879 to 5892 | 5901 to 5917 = 0.6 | 0.558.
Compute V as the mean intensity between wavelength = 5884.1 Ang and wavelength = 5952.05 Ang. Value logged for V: 0.544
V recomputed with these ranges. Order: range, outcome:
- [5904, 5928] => 0.552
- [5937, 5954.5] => 0.554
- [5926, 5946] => 0.554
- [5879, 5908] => 0.535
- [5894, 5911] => 0.555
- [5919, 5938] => 0.557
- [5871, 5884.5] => 0.558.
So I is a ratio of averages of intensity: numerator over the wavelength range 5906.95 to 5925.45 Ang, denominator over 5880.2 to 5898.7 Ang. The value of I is 1.07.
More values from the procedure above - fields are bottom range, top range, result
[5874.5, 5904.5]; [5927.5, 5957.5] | 1.05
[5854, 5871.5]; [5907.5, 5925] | 0.99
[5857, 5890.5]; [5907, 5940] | 1.00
